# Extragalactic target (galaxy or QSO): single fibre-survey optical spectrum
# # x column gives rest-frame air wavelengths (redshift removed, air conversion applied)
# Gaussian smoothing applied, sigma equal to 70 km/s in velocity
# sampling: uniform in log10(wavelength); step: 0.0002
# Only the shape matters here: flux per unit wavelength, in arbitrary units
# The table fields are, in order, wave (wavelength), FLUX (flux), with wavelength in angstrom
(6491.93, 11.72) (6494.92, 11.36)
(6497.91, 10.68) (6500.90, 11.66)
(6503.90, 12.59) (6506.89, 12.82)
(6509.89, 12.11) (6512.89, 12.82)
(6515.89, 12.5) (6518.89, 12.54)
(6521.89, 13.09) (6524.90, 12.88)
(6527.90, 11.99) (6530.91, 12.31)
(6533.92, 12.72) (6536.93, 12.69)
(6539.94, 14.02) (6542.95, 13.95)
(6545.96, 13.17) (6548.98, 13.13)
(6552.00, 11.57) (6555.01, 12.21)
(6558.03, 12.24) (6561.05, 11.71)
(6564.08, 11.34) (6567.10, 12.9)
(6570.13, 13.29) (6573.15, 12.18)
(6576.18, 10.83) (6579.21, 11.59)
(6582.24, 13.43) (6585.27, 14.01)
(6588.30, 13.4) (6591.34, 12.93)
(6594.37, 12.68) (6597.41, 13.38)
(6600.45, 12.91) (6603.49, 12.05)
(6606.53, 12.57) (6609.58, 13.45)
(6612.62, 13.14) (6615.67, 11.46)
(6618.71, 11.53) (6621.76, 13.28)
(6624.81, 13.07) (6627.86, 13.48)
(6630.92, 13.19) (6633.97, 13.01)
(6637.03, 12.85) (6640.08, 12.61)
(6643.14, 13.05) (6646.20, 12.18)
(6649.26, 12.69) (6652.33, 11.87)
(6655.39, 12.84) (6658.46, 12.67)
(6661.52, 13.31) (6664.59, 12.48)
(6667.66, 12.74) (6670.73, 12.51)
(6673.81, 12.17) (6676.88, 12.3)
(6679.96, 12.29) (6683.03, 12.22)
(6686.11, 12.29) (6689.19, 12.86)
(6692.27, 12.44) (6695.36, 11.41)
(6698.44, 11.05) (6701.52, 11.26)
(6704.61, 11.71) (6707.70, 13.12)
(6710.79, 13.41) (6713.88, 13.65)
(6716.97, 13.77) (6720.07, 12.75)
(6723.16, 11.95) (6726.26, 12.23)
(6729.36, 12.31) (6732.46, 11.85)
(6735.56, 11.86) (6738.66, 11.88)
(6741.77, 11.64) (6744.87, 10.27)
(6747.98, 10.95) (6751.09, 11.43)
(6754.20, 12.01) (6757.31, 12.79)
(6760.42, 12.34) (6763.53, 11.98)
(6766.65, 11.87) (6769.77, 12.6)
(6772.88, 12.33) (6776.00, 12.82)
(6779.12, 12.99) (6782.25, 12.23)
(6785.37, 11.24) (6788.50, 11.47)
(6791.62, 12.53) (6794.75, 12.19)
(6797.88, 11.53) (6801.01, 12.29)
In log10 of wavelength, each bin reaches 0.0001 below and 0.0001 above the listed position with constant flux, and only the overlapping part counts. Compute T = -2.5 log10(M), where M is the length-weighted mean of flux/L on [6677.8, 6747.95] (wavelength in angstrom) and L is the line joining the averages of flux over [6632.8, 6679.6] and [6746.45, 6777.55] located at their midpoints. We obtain 0.02 mag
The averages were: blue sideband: 12.6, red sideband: 12.1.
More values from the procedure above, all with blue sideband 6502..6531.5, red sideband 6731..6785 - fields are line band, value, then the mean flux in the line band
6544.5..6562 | 0.010 mag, 12.4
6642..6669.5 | -0.036 mag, 12.6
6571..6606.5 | -0.026 mag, 12.7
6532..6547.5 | -0.066 mag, 13.3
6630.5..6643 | -0.055 mag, 12.9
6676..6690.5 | -0.021 mag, 12.4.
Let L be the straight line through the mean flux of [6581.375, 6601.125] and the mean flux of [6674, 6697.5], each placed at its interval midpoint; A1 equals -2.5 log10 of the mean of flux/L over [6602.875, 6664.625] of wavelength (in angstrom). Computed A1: 0.01 mag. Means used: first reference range 13.3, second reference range 12.2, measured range 12.7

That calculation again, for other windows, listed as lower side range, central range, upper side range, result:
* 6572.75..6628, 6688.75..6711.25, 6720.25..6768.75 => 0.005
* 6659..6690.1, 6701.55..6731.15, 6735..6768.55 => -0.051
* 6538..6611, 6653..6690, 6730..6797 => -0.018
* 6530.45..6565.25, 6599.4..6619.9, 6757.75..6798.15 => 0.004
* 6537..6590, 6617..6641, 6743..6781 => -0.037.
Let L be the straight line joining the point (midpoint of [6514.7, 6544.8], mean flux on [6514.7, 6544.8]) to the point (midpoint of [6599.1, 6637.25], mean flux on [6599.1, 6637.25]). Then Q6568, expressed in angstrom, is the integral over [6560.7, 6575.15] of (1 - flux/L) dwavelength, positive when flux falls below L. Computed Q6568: 0.62 angstrom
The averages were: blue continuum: 12.9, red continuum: 12.8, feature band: 12.3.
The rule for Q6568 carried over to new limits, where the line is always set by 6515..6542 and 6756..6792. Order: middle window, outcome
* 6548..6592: 0.89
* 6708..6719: -1.01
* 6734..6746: 0.85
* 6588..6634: -0.81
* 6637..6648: -0.10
